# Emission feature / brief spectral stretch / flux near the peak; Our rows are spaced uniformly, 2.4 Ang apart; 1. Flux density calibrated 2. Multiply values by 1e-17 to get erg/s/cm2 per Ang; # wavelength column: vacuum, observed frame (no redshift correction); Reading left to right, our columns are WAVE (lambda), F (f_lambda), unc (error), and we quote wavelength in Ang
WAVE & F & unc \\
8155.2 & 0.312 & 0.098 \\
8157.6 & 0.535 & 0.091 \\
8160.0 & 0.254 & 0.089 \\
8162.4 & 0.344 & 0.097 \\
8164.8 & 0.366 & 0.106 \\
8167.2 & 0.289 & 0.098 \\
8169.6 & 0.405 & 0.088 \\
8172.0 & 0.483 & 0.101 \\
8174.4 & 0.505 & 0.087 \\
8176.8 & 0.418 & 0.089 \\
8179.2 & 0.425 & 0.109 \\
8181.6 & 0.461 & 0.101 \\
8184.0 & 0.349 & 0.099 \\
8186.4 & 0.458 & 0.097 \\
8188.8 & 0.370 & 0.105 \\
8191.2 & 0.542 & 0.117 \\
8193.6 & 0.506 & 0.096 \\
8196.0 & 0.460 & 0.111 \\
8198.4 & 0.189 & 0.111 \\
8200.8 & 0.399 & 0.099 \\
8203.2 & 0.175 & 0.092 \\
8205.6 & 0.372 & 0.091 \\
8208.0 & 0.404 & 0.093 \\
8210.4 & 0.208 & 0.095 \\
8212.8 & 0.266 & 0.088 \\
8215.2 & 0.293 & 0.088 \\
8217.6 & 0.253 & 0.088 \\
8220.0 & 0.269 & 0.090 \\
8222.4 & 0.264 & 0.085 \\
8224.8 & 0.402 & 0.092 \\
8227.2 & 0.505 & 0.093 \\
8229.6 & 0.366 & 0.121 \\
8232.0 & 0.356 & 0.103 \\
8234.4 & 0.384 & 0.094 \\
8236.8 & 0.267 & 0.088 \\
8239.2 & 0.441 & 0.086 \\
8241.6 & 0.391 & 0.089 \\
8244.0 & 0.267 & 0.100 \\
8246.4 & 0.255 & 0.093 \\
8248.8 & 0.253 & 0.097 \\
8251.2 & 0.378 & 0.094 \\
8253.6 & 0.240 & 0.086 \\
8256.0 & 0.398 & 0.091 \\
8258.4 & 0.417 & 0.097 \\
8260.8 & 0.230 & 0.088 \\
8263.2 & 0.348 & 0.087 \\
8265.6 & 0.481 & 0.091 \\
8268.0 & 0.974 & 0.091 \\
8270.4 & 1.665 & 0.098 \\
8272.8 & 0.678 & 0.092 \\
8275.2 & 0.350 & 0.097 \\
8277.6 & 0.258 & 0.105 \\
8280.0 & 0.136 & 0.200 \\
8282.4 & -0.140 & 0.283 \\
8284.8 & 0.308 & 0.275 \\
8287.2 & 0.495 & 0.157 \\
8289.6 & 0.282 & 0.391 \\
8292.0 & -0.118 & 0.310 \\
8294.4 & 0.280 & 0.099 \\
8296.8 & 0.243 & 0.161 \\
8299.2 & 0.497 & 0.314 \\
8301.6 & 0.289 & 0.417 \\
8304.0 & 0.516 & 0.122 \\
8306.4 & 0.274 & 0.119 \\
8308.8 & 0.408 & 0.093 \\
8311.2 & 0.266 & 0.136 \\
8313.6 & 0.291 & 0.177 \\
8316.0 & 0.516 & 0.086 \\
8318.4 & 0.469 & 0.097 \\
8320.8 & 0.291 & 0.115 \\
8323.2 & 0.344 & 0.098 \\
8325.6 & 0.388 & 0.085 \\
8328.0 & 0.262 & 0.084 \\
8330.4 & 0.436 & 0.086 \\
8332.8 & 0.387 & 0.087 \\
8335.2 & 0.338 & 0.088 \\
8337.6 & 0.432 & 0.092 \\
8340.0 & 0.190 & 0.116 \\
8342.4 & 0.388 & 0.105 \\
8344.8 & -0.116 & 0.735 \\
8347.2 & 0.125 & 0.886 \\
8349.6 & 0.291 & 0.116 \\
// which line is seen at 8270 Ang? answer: H-gamma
